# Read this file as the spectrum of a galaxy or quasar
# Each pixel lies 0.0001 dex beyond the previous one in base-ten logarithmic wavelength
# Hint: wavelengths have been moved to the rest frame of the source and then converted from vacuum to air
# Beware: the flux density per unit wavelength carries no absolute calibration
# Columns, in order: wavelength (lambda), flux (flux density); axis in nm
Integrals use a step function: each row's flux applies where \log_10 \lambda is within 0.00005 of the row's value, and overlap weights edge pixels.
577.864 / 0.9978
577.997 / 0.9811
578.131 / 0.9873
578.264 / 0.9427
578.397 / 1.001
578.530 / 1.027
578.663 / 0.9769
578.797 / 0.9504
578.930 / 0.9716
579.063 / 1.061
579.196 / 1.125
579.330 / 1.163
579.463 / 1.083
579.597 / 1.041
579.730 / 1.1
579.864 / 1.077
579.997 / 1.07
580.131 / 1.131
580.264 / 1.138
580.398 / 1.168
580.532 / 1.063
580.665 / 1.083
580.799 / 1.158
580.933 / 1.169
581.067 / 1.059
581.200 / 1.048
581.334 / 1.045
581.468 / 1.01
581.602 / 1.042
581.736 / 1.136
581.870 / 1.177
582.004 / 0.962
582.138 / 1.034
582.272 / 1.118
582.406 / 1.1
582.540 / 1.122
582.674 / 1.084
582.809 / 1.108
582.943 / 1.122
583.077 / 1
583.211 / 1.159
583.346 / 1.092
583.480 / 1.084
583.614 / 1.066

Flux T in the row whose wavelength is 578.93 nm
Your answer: 0.9716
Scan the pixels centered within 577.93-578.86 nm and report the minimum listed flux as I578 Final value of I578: 0.9427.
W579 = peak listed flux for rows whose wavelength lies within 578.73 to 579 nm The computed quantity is 0.9716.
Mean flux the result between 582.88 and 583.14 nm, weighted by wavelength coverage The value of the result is 1.06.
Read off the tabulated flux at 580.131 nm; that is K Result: 1.131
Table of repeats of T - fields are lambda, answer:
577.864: 0.9978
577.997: 0.9811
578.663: 0.9769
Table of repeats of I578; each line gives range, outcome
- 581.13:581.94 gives 1.01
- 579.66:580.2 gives 1.07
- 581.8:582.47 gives 0.962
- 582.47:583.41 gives 1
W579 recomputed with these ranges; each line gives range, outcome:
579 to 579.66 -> 1.163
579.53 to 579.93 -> 1.1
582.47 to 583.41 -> 1.159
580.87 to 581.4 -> 1.169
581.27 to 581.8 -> 1.136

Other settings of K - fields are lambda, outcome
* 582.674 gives 1.084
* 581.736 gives 1.136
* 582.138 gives 1.034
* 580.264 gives 1.138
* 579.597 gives 1.041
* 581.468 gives 1.01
